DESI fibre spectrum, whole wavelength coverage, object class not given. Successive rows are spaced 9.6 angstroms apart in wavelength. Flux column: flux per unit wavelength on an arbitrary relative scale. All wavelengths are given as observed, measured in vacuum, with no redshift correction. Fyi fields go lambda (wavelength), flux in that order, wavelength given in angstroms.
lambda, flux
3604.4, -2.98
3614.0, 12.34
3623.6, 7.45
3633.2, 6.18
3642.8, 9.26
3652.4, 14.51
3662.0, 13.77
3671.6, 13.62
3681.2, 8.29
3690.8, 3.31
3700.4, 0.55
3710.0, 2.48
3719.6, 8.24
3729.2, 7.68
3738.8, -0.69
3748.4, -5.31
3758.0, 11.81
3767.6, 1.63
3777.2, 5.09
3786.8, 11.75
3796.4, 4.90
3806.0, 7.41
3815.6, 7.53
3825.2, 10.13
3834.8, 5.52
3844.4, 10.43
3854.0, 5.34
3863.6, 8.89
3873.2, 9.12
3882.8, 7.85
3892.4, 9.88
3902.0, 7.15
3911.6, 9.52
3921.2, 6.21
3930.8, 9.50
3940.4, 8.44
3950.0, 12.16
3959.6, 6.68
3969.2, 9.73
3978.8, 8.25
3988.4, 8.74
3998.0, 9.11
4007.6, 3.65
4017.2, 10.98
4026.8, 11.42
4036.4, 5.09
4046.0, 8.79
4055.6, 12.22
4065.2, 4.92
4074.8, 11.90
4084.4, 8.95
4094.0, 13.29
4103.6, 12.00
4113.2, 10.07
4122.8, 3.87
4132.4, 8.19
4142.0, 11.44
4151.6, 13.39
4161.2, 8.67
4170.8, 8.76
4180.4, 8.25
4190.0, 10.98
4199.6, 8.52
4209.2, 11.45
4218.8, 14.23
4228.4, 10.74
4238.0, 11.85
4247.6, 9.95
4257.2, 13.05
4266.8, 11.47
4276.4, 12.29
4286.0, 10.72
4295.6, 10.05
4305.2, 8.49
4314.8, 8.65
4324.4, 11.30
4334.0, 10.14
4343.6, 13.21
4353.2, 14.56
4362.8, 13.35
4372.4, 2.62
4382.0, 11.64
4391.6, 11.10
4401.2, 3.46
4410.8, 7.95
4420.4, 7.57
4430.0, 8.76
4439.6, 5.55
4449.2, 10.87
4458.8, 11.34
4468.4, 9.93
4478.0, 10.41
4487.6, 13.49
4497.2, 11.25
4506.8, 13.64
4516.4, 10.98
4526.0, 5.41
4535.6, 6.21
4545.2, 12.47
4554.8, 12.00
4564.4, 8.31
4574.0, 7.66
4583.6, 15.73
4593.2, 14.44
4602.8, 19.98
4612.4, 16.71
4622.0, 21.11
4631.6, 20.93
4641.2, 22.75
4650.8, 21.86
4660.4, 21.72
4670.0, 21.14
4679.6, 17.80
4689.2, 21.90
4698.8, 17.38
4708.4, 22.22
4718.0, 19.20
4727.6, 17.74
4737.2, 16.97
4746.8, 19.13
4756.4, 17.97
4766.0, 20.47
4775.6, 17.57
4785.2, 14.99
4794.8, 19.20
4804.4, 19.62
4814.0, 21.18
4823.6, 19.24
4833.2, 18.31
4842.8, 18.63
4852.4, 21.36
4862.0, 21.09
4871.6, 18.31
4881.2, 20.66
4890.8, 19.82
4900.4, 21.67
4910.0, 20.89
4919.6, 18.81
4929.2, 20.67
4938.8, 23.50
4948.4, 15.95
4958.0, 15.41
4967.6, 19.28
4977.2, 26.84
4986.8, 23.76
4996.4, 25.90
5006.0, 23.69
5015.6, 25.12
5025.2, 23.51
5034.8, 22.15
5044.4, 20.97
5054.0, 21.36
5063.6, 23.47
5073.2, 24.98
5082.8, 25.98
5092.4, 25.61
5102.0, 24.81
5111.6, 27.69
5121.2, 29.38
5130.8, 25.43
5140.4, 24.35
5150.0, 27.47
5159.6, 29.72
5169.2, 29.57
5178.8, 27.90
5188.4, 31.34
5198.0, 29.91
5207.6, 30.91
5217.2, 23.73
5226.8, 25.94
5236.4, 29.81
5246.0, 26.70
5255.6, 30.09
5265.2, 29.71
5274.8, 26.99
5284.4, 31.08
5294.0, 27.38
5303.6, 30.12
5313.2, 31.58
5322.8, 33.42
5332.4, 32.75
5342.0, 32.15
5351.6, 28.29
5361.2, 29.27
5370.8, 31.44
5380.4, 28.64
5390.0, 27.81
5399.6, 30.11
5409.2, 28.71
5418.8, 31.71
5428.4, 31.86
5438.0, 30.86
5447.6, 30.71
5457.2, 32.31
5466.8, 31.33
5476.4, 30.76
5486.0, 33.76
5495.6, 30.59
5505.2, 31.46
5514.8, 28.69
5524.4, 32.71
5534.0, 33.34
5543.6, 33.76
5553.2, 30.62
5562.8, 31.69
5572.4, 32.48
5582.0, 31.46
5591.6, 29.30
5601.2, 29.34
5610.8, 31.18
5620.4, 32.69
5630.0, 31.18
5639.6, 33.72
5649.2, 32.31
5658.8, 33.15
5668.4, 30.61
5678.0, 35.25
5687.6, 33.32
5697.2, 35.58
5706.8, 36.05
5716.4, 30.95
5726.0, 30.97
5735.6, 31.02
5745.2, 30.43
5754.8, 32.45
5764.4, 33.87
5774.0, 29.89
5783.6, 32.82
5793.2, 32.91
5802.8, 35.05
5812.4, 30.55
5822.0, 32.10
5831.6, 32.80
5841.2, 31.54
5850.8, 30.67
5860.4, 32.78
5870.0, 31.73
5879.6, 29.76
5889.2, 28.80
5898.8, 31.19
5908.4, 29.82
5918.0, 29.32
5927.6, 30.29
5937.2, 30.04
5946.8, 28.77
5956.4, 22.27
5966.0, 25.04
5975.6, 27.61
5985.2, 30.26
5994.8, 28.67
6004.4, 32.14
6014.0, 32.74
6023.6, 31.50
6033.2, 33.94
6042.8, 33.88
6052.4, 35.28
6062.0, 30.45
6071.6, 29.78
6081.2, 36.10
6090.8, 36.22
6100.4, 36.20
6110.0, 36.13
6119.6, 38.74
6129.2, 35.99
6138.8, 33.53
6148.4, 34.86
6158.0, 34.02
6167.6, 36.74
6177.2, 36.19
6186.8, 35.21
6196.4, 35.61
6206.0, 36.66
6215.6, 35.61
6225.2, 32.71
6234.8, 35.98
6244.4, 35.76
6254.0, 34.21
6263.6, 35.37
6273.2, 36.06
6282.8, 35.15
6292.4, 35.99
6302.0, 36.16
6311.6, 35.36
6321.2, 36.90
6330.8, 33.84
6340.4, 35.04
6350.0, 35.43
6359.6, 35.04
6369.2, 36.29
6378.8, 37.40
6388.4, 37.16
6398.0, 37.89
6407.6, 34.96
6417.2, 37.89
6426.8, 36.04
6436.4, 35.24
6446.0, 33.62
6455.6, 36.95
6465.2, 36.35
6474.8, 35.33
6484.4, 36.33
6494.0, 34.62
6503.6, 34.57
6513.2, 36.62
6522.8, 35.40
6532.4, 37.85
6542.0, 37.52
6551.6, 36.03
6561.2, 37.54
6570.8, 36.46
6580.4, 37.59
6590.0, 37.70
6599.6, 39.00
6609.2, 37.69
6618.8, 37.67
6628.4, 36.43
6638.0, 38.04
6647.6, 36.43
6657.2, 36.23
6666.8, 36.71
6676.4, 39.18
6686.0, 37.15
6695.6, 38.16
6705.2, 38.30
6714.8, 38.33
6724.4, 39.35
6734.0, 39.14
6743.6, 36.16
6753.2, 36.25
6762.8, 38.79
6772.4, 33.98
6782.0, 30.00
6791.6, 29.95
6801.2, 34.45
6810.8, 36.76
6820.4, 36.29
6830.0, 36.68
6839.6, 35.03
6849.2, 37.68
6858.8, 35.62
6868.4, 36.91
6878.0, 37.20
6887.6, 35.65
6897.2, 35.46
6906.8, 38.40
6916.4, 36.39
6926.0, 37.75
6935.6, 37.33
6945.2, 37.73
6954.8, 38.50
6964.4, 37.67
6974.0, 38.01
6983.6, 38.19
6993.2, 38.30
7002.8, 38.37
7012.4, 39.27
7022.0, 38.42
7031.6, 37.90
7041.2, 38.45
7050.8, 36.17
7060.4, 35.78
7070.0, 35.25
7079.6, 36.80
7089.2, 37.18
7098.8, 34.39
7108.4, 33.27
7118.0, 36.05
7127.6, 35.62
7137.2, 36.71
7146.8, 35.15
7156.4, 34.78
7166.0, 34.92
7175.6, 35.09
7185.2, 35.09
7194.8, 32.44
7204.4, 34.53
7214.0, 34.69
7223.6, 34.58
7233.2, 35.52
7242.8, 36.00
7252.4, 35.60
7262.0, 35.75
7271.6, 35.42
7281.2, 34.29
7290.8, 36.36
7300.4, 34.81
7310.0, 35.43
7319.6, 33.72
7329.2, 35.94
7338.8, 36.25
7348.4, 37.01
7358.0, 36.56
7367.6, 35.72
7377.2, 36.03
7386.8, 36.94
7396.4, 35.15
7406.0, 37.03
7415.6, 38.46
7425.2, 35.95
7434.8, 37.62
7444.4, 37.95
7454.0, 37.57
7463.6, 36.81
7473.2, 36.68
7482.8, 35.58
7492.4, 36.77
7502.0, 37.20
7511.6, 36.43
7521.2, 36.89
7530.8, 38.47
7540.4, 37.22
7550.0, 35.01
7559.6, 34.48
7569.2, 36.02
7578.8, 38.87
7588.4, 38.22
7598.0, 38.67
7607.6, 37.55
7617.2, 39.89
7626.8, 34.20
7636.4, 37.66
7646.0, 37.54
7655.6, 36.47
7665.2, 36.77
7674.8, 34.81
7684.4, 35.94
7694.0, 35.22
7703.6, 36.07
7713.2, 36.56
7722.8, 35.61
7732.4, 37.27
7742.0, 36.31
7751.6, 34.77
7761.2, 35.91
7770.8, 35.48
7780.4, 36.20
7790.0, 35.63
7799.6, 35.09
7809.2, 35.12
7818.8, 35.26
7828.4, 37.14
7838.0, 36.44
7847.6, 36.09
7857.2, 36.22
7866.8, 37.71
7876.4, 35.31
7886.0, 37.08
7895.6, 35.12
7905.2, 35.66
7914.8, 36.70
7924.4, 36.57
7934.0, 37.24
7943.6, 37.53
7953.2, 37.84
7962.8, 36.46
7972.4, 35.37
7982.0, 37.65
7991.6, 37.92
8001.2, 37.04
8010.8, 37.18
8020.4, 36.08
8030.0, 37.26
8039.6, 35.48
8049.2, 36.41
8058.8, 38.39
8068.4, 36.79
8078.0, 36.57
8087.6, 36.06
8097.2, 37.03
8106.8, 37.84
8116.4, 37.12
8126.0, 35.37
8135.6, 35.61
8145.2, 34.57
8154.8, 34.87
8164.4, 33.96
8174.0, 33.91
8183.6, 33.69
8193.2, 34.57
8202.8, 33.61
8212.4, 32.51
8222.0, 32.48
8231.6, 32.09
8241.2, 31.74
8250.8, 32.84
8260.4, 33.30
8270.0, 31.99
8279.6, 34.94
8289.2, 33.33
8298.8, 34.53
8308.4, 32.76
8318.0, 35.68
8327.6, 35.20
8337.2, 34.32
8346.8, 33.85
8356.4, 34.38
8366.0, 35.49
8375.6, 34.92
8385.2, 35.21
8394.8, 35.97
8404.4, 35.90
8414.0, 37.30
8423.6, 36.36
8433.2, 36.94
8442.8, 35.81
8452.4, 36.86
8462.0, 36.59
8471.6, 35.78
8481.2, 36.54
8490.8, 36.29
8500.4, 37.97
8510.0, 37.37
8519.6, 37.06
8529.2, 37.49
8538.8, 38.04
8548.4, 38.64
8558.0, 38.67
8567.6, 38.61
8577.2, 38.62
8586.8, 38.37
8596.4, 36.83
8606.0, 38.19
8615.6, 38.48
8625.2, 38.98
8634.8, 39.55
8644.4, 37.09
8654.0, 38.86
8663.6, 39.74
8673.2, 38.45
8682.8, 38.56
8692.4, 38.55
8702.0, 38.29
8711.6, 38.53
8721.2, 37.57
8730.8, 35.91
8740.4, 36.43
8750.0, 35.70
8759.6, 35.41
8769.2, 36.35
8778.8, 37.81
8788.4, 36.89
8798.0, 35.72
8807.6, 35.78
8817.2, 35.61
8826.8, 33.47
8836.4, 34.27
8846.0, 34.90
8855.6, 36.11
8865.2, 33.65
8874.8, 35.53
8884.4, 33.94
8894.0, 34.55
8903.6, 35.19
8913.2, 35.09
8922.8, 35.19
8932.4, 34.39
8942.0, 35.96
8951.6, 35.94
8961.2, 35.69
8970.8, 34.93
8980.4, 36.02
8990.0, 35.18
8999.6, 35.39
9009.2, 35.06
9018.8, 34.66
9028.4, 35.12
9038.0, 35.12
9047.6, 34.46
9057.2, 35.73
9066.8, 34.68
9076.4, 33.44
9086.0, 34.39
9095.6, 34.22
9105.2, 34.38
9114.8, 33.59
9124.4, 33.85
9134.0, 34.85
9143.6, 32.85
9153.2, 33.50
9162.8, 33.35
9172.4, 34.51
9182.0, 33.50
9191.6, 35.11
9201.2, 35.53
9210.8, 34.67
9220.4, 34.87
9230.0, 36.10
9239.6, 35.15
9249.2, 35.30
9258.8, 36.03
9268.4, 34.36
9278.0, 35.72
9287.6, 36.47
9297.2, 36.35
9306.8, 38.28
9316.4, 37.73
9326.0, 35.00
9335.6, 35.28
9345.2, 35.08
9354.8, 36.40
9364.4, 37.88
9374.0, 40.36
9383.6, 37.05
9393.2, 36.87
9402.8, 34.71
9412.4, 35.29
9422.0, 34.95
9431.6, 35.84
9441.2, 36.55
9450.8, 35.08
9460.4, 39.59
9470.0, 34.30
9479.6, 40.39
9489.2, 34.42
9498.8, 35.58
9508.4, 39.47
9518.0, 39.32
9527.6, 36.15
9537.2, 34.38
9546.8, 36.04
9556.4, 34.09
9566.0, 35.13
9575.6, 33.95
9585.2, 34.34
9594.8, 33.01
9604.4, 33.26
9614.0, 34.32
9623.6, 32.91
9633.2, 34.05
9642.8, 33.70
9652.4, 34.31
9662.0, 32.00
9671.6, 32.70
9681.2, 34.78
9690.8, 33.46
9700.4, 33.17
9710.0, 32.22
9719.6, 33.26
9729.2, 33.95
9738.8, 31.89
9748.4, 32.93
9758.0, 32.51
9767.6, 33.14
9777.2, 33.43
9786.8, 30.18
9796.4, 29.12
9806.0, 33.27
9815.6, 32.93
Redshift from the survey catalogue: 0.15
